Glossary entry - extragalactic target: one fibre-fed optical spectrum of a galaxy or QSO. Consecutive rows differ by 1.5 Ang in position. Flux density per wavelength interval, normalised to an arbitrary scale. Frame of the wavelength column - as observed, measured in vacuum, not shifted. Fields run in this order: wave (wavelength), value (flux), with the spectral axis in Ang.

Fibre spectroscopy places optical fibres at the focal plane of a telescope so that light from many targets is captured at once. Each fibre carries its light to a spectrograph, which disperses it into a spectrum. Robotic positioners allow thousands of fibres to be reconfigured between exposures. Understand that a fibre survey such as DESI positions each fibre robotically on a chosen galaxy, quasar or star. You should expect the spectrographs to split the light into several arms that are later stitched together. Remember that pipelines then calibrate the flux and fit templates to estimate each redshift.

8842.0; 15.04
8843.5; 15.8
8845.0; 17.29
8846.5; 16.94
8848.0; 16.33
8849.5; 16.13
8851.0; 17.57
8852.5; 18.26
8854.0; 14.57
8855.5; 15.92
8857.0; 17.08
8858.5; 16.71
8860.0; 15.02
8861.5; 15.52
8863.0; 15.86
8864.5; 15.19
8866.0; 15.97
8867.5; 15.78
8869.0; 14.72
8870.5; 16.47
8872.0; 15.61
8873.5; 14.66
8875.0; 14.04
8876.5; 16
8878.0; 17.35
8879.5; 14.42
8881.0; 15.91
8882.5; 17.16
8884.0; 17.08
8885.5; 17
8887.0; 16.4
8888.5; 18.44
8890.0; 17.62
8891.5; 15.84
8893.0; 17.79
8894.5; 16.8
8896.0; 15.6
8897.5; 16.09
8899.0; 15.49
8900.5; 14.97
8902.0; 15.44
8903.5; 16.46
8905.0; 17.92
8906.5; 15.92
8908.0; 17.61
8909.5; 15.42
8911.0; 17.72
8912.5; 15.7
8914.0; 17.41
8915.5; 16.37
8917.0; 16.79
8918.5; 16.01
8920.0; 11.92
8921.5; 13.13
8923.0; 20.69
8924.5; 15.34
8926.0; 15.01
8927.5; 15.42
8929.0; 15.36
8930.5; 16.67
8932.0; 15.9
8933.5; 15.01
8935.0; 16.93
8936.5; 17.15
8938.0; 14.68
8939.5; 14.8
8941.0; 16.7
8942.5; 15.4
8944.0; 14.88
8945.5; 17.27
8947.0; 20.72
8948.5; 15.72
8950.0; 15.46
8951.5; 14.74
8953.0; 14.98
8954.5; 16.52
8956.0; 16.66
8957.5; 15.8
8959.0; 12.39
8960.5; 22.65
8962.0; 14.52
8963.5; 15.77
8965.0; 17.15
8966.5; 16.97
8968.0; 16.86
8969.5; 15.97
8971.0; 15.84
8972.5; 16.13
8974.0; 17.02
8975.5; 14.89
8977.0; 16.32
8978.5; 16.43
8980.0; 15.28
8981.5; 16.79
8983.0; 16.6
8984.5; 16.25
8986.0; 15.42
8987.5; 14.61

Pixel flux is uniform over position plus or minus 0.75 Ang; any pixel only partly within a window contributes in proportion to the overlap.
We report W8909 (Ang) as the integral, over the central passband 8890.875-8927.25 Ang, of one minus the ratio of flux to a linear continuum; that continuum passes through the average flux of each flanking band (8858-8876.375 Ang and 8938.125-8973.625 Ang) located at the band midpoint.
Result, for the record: -0.71 Ang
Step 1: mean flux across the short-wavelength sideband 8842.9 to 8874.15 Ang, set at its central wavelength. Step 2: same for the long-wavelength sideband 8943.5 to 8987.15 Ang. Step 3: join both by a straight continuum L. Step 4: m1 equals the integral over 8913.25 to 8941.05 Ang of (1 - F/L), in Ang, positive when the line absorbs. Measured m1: 0.6 Ang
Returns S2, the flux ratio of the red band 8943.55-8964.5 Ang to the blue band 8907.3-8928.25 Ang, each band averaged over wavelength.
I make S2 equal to 1.02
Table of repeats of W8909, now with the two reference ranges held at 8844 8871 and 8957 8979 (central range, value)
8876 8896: -0.6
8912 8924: 0.2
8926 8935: 0.3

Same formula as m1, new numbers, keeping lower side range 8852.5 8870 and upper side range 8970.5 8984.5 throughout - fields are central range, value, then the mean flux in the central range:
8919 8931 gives 0.42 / 15.4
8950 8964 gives 0.10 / 16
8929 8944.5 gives 0.21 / 15.8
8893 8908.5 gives -0.36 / 16.3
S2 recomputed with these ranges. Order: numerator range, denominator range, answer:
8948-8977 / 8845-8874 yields 1.00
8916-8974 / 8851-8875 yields 1.02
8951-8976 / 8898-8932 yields 1.01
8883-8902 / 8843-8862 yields 1.01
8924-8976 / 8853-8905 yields 1.00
